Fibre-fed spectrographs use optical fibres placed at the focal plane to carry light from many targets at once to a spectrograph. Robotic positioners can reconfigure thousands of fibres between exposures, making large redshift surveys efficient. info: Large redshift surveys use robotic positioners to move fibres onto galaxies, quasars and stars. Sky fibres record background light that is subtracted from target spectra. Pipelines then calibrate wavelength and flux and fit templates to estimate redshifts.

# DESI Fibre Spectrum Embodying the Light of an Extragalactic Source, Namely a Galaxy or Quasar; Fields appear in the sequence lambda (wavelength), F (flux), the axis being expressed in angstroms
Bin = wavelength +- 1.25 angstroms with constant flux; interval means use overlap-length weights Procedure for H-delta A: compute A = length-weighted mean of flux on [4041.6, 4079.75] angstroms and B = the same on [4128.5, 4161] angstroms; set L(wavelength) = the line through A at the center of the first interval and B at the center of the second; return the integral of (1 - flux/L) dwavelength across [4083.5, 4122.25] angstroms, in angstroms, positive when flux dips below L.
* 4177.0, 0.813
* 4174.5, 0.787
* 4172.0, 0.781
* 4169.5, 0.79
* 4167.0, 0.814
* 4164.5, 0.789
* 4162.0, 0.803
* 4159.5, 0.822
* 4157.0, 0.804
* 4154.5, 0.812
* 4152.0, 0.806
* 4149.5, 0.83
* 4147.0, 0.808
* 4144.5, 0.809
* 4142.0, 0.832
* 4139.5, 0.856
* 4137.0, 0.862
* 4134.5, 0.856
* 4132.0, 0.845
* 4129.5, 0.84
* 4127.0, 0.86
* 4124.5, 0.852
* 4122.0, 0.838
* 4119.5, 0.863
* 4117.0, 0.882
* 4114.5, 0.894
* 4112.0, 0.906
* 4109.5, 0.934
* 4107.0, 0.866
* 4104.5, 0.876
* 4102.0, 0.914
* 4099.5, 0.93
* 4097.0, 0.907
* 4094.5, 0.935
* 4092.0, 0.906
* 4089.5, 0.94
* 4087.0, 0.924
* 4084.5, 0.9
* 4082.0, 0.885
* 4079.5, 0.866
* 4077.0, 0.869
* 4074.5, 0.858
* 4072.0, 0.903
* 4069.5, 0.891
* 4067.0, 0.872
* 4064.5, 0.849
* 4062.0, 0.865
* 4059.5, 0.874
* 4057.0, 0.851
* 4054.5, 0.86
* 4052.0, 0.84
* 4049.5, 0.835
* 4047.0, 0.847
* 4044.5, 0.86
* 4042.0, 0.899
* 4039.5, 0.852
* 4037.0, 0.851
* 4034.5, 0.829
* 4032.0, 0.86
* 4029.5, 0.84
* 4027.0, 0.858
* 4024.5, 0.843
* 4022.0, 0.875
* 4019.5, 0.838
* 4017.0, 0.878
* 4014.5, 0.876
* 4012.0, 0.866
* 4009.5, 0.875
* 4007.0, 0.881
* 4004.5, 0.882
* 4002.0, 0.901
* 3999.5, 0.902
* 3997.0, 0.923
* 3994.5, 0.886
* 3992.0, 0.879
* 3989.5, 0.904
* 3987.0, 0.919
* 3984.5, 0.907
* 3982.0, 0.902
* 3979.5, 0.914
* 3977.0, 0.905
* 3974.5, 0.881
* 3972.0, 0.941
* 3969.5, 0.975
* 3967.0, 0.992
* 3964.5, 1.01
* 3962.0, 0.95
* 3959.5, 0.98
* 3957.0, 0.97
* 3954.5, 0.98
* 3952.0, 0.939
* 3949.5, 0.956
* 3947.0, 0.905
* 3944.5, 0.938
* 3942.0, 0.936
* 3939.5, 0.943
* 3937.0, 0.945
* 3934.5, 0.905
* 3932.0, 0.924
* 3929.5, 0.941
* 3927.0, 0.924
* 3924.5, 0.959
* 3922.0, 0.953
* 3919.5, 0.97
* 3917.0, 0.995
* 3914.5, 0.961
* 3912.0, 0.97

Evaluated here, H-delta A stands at -2.6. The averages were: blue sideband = 0.864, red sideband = 0.829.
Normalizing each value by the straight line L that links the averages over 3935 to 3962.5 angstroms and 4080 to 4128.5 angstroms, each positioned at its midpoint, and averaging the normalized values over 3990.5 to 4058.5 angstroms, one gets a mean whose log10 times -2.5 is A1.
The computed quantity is 0.07 mag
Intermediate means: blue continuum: 0.948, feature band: 0.866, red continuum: 0.895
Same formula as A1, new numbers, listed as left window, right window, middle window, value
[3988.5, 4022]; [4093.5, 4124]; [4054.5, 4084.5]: 0.02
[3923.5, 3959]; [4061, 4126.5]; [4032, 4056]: 0.07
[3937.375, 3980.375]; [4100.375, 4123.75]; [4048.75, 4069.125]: 0.06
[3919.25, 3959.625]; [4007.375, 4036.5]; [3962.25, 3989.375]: -0.03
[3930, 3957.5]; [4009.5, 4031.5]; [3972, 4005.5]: -0.01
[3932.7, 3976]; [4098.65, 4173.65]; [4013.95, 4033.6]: 0.06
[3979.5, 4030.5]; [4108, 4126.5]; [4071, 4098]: -0.02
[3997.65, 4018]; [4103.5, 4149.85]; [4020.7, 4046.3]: 0.03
